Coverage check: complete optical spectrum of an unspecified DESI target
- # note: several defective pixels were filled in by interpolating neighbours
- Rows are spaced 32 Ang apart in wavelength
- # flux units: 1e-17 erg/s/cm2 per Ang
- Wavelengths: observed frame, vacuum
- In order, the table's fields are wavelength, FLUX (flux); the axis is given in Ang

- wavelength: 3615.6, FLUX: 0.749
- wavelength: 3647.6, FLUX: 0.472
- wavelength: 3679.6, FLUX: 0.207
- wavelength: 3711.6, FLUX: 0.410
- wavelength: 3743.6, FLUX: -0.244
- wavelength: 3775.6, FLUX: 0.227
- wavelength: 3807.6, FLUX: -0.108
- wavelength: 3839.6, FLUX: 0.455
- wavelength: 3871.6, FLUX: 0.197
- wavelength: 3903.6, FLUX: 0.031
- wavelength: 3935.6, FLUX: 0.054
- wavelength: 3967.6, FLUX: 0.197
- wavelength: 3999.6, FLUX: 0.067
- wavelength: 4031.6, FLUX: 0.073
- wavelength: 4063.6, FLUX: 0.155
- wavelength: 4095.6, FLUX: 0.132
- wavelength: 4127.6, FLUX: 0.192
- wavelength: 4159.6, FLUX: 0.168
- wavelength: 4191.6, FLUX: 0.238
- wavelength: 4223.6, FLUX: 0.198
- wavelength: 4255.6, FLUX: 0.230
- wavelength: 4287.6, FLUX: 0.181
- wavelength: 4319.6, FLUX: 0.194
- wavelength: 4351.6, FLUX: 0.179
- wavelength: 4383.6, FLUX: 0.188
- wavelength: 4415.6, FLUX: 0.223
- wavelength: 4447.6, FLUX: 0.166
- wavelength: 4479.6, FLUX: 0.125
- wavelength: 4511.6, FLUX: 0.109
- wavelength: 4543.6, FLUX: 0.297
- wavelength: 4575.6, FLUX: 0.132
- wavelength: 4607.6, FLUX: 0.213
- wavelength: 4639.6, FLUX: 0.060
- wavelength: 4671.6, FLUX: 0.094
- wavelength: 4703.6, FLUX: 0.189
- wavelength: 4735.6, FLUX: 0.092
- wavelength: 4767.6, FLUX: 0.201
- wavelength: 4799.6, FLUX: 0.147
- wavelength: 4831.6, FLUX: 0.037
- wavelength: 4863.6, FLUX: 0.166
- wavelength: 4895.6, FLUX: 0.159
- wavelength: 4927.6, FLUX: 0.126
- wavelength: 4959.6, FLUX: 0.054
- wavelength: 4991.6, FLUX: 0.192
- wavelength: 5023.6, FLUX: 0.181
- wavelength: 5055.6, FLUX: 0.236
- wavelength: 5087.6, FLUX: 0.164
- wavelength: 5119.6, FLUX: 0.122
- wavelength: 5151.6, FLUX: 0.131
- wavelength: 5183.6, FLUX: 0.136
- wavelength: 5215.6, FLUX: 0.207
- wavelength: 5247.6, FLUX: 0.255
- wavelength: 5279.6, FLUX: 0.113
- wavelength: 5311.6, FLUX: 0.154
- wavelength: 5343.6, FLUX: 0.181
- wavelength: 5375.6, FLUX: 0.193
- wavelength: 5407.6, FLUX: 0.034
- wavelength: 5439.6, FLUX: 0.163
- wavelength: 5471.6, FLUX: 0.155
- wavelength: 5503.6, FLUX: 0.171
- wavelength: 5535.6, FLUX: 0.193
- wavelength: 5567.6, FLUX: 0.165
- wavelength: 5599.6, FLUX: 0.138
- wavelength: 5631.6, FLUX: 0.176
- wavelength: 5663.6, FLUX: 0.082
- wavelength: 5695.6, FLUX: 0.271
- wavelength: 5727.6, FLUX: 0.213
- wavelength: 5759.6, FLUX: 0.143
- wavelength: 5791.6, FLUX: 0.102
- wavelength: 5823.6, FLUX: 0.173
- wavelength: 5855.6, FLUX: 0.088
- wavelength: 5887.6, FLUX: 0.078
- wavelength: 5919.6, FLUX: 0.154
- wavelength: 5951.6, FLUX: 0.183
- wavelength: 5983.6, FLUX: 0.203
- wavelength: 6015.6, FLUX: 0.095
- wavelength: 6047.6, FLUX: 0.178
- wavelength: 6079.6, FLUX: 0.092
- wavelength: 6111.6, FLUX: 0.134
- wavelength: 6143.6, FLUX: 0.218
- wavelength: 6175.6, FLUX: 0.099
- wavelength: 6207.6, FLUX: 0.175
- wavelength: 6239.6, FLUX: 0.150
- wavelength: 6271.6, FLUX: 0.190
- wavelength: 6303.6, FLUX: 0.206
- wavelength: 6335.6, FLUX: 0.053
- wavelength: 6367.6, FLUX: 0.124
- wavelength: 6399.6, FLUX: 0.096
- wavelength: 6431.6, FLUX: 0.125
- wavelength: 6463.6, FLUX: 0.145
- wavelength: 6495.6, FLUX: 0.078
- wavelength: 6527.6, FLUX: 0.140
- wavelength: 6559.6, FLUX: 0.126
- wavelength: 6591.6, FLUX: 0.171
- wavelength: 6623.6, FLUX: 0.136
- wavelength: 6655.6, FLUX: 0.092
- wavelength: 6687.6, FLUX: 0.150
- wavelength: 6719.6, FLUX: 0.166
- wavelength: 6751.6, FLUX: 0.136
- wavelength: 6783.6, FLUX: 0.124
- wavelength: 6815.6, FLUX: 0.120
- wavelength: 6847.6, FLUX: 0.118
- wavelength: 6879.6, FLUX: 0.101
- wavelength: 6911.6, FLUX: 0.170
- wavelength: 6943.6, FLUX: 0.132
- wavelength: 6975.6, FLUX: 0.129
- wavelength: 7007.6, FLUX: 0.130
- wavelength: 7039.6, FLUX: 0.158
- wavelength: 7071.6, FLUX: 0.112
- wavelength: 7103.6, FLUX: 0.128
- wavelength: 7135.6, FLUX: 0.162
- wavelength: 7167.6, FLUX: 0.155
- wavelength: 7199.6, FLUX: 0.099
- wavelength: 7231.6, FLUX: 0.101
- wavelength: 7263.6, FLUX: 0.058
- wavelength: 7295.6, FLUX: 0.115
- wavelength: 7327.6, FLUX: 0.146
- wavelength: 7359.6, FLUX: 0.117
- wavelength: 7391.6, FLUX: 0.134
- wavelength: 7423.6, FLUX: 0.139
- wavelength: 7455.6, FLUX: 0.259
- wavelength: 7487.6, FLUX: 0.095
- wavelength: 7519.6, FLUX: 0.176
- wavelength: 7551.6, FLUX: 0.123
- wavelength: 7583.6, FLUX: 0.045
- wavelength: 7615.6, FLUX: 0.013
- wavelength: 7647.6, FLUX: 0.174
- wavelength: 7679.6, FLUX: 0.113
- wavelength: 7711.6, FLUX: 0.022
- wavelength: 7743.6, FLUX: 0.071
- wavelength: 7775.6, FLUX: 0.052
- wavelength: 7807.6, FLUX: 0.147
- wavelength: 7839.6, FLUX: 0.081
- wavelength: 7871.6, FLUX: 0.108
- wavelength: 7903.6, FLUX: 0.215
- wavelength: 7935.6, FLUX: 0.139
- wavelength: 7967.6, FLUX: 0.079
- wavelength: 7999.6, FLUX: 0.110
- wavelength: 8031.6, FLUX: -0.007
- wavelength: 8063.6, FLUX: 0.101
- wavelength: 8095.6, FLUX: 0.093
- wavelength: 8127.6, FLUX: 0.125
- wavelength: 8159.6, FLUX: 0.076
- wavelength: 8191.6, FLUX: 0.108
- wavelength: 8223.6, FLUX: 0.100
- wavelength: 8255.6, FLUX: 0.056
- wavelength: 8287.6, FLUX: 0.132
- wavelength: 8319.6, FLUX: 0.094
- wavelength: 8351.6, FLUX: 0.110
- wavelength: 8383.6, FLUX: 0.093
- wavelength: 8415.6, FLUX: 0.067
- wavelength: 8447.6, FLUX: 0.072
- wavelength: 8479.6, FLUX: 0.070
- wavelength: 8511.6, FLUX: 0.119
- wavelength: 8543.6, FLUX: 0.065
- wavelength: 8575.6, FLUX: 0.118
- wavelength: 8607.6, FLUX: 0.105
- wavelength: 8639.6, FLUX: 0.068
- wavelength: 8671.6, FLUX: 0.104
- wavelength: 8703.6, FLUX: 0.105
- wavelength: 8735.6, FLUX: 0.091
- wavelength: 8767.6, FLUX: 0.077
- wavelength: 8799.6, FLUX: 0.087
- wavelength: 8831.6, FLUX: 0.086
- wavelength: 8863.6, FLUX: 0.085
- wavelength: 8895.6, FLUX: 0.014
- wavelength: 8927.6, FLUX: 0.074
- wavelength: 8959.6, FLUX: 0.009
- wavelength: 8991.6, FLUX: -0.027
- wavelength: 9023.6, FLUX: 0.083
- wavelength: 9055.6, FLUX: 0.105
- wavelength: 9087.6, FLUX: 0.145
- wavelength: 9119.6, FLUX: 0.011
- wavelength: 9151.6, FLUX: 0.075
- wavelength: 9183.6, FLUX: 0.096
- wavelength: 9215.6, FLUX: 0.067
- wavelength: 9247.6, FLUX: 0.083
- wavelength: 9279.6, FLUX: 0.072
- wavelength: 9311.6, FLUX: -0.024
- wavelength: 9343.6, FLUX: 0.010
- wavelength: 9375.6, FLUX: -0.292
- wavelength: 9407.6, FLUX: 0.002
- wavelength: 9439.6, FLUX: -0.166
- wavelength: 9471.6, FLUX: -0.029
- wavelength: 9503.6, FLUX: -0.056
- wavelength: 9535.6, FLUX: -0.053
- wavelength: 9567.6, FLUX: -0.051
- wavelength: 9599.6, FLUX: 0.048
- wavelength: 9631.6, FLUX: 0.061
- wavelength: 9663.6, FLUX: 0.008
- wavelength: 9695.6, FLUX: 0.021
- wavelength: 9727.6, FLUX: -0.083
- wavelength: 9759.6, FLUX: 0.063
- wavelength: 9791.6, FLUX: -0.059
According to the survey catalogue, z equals 0.138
